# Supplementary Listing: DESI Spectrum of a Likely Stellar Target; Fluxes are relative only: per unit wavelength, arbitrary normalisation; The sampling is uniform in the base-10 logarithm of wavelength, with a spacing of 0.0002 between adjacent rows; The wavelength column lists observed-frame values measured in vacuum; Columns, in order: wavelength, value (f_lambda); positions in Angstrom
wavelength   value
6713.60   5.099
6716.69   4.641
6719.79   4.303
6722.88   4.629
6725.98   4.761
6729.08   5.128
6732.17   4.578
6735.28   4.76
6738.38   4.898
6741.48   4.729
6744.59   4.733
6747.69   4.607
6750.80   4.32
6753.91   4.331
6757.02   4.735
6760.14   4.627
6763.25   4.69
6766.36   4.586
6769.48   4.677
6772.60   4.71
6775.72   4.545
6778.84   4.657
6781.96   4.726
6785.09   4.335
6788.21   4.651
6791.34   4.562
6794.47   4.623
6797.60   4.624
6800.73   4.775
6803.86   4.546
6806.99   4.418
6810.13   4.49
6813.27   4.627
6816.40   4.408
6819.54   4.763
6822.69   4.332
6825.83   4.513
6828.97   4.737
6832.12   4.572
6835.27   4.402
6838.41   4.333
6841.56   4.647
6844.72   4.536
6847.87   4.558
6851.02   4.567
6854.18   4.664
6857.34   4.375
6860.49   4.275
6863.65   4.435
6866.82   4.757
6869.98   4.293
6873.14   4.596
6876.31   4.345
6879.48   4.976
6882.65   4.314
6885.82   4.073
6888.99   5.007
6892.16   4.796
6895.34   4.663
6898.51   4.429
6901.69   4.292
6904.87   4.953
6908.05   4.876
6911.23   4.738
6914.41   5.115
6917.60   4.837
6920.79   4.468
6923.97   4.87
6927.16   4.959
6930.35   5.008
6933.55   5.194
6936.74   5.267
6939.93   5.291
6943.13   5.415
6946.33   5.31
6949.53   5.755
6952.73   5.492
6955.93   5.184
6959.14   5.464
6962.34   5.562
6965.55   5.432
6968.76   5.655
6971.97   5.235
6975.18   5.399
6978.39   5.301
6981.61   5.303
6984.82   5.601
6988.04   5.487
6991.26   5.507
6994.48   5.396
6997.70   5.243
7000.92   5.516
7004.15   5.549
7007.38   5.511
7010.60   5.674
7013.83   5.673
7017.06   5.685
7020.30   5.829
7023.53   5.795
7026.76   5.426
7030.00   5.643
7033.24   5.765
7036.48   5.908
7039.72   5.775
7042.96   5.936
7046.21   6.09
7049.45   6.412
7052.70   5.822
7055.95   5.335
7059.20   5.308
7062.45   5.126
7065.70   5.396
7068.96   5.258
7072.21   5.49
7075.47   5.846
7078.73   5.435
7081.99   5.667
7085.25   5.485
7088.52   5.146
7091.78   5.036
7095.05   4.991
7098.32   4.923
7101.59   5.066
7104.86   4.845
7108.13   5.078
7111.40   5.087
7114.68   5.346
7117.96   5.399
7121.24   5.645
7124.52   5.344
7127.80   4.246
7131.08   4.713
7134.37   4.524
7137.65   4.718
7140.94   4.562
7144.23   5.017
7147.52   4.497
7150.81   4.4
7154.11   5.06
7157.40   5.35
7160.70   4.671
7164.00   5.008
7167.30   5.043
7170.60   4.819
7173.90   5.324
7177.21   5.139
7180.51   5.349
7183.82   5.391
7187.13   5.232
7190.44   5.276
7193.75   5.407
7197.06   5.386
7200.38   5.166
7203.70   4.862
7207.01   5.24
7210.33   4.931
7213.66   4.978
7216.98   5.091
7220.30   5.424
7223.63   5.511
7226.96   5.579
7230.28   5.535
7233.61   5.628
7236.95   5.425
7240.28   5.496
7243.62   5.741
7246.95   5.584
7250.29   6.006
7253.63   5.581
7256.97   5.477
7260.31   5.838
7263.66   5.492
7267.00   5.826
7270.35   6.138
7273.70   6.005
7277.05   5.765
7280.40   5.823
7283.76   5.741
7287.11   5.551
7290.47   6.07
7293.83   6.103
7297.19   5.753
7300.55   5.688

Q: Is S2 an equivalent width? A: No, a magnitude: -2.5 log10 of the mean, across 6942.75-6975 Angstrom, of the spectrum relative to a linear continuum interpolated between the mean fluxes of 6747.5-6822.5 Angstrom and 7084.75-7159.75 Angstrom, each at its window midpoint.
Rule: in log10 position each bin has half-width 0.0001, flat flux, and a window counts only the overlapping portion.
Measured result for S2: -0.14 mag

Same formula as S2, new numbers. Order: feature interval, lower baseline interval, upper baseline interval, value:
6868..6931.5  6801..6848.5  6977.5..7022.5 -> 0.06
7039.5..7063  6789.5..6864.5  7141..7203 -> -0.18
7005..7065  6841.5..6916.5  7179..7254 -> -0.15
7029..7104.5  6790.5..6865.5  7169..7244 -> -0.10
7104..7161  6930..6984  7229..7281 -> 0.13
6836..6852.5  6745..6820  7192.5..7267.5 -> 0.04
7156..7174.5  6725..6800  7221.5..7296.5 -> 0.10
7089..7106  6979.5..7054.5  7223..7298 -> 0.14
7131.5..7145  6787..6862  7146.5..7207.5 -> 0.08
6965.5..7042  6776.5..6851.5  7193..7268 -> -0.12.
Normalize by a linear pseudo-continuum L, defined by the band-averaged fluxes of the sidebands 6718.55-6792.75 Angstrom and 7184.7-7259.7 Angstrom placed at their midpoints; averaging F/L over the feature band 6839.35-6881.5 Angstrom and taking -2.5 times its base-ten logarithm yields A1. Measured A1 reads 0.06 mag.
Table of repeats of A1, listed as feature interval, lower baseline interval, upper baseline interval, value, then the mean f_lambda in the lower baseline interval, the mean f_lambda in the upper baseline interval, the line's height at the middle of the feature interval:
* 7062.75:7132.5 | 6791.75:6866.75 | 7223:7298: 0.013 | 4.54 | 5.73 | 5.28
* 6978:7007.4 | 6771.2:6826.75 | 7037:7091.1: -0.025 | 4.57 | 5.59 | 5.32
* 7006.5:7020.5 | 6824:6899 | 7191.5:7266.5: -0.156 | 4.54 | 5.43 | 4.91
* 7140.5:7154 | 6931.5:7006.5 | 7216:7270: 0.183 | 5.41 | 5.6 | 5.53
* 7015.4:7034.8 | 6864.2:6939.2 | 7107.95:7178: -0.175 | 4.73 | 4.95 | 4.84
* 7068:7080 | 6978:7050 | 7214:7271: 0.021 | 5.65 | 5.59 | 5.63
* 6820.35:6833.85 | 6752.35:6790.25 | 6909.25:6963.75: 0.058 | 4.6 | 5.17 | 4.8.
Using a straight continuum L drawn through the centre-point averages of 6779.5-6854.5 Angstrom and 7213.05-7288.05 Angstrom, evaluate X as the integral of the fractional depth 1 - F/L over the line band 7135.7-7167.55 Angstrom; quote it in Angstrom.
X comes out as 3.34 Angstrom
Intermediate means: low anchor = 4.56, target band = 4.82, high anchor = 5.63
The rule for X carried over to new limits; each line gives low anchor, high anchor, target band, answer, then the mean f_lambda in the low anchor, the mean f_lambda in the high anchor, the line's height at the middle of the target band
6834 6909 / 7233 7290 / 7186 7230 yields 2.5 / 4.55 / 5.72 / 5.56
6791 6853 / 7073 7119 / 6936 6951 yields -1.7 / 4.55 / 5.24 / 4.86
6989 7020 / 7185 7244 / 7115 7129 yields 0.5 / 5.54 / 5.32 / 5.42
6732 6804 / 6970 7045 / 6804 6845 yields 2.8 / 4.63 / 5.58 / 4.85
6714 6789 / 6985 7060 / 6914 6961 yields 1.5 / 4.65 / 5.67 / 5.35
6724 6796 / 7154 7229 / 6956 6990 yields -3.6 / 4.65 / 5.19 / 4.92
